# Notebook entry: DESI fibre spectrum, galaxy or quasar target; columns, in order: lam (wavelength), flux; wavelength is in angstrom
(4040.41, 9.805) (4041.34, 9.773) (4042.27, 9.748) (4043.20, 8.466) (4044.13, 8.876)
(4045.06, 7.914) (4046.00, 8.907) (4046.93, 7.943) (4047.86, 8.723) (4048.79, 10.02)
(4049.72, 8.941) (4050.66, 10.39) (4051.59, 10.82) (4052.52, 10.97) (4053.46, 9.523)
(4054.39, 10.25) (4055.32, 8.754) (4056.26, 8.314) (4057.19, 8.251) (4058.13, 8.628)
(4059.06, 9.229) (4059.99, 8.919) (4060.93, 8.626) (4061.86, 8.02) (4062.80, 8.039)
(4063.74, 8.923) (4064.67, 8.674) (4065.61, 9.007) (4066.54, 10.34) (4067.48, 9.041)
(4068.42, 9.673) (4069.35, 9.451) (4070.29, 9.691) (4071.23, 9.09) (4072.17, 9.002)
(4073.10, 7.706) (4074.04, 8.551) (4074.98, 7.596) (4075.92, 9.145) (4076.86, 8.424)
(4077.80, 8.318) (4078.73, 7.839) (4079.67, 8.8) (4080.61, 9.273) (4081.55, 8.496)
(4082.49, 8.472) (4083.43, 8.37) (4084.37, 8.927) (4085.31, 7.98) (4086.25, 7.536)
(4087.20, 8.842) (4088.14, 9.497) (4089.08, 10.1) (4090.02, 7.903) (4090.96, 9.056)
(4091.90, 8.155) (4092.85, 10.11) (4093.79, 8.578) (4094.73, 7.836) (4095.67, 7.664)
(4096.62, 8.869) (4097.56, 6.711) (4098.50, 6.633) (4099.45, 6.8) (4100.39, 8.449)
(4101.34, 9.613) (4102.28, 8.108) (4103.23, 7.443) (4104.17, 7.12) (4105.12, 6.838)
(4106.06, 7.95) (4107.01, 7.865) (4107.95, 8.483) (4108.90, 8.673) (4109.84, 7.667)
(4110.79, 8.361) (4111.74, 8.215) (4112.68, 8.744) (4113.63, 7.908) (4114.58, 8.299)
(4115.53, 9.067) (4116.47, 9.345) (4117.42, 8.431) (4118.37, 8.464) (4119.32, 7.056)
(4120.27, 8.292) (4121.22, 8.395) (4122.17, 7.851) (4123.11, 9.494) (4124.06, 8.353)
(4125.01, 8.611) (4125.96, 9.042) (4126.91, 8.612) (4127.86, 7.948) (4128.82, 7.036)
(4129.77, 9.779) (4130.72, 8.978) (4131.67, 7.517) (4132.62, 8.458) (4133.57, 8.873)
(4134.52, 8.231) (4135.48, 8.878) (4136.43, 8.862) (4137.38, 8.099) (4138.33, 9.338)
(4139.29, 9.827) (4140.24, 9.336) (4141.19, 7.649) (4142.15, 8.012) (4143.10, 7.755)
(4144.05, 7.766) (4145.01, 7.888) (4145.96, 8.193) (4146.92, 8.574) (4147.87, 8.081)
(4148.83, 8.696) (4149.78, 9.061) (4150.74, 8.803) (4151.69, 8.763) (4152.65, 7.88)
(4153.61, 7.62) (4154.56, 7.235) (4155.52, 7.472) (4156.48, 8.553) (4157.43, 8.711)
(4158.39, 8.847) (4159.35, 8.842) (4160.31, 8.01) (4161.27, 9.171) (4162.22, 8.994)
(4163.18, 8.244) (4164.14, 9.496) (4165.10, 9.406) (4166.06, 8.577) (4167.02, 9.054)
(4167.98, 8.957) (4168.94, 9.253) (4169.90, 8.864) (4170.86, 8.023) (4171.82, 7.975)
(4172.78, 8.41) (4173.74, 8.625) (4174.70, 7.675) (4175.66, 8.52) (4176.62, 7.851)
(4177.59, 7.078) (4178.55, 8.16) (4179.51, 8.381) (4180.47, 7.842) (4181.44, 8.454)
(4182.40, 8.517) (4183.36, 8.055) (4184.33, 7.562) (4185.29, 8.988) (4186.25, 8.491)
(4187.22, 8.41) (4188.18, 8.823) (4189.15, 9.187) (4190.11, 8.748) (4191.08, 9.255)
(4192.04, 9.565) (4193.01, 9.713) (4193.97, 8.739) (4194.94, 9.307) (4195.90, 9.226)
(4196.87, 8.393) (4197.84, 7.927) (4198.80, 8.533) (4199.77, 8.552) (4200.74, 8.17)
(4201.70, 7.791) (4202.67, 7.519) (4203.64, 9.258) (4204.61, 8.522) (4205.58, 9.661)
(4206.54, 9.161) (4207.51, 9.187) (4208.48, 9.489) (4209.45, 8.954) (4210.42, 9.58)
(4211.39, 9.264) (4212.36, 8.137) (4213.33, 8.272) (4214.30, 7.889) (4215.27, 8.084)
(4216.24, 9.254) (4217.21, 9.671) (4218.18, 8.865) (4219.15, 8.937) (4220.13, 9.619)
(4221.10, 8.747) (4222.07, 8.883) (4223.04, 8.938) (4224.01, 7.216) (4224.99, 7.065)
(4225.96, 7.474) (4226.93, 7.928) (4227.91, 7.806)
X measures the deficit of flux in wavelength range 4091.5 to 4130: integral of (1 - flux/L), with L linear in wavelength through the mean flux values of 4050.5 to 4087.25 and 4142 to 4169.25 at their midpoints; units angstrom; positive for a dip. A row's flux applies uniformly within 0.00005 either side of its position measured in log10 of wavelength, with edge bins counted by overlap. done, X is 2.1 angstrom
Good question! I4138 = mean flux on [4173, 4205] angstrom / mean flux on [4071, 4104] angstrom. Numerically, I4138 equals 1.01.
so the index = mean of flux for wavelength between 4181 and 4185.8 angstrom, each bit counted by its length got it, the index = 8.33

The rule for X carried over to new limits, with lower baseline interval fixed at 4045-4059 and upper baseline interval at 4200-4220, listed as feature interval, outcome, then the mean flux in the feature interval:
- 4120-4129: 0.6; 8.41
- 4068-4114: 3.9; 8.38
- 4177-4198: 0.6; 8.59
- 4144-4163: 1.3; 8.37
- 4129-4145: 0.8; 8.54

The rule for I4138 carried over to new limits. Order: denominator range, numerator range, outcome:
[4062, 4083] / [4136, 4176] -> 0.97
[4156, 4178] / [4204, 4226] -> 1.02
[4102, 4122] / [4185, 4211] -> 1.09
